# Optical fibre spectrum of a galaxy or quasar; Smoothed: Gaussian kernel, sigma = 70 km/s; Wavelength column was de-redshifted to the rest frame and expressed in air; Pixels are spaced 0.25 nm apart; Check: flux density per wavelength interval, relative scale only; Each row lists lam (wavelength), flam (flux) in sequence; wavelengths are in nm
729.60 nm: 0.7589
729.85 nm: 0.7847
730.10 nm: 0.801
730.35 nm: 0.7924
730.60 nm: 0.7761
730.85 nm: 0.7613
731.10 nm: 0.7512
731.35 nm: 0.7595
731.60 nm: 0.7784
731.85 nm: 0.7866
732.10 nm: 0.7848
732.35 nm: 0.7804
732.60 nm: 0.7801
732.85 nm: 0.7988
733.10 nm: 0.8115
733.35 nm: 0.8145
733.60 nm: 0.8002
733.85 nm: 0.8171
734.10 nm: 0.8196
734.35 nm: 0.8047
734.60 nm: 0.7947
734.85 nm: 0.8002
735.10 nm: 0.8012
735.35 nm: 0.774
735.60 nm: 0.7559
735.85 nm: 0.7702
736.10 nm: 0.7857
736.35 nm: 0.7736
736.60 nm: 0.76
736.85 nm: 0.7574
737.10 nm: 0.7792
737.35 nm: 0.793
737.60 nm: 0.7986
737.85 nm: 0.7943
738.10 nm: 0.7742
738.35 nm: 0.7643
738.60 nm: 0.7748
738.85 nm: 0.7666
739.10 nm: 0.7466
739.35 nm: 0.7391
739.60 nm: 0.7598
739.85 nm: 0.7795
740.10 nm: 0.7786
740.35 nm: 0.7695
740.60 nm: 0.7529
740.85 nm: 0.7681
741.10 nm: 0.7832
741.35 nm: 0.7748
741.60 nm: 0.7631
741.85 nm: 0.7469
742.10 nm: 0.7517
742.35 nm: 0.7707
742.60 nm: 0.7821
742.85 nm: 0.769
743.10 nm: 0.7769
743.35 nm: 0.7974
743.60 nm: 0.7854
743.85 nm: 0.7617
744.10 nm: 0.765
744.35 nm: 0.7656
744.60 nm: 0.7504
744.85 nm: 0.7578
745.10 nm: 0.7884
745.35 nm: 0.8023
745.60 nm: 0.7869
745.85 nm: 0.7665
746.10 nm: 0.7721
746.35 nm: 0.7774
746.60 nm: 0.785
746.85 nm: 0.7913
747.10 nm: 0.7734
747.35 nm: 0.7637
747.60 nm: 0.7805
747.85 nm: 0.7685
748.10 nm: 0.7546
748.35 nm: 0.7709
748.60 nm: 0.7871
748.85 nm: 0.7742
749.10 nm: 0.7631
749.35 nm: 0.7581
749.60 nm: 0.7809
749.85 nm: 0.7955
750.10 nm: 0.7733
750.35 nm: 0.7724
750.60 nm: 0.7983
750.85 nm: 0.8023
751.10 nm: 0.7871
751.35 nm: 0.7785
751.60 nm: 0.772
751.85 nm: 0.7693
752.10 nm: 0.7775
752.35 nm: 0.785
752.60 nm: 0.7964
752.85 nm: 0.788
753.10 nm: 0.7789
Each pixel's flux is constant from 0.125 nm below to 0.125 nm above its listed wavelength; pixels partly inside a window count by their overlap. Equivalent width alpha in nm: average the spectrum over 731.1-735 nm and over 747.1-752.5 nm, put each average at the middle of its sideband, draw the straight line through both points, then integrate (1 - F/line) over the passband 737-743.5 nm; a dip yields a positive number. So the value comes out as 0.13 nm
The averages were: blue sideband 0.794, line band 0.771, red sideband 0.777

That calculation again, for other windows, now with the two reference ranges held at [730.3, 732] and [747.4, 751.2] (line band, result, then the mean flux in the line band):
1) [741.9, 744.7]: 0.019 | 0.77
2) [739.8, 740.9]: 0.008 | 0.769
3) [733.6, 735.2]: -0.069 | 0.806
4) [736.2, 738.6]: -0.011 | 0.777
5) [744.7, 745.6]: -0.007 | 0.782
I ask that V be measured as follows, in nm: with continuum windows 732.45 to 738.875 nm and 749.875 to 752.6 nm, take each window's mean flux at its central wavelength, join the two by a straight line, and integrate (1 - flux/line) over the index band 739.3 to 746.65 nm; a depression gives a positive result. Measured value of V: 0.132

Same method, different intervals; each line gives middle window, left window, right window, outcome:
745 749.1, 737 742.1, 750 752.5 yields 0.002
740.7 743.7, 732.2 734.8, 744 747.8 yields 0.042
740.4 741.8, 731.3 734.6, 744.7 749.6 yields 0.029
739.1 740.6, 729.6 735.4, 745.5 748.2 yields 0.037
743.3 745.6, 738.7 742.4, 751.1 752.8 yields -0.017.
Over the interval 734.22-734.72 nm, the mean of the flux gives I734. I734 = 0.8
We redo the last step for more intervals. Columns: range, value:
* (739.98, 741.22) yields 0.77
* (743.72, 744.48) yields 0.764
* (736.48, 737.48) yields 0.773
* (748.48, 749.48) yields 0.771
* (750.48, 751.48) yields 0.791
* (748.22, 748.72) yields 0.779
